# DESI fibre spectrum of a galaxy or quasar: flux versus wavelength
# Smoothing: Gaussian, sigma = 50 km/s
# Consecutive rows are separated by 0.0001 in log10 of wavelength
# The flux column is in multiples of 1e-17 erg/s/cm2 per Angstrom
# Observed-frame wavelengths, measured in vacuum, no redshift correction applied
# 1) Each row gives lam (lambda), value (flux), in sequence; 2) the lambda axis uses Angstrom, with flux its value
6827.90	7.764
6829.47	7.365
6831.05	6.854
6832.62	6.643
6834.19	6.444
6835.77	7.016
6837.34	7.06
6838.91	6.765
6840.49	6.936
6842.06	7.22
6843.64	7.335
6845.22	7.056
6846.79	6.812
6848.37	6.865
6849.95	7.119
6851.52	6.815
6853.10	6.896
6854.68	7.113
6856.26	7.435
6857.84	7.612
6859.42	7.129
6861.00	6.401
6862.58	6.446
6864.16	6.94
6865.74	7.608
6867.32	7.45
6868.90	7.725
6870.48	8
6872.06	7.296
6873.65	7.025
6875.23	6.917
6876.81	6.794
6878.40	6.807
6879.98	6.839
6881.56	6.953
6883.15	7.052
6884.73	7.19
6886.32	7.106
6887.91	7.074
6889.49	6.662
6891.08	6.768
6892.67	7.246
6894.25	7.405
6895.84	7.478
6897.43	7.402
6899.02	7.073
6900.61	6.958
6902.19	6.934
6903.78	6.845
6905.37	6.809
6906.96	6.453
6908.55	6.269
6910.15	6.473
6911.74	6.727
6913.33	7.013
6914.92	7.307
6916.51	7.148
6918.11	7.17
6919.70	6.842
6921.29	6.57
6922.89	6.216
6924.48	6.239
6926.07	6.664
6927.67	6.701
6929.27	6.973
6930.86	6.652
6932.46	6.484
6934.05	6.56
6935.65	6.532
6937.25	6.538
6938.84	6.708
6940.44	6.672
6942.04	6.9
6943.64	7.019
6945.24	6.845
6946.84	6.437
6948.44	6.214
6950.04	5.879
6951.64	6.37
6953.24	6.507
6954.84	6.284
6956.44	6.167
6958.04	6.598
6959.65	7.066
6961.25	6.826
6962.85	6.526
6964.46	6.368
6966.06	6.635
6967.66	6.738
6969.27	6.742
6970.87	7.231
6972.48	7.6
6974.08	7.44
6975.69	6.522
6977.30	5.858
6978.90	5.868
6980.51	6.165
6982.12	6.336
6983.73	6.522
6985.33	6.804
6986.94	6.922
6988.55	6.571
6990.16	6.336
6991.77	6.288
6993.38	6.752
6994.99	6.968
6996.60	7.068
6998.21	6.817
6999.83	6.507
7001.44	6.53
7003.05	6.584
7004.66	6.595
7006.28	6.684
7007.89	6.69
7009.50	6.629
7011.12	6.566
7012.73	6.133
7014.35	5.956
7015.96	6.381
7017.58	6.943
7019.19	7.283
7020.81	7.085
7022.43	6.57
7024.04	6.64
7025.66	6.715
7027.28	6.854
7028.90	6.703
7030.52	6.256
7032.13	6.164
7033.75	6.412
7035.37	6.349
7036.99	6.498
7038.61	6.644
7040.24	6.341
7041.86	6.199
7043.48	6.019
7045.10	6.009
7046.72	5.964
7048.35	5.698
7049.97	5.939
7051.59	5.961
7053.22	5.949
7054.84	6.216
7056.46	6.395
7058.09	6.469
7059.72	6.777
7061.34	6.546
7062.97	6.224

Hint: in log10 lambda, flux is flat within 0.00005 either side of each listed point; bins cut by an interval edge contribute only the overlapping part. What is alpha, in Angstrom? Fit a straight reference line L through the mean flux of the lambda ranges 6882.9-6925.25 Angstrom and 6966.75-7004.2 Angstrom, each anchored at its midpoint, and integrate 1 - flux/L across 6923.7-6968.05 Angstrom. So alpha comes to 1.3 Angstrom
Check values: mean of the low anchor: 6.9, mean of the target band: 6.57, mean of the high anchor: 6.66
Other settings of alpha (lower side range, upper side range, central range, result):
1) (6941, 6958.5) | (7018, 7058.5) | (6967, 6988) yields -0.74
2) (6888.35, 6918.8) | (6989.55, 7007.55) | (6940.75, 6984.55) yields 1.20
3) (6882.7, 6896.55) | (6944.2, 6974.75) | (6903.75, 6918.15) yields 0.35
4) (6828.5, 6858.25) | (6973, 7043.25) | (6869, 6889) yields -0.54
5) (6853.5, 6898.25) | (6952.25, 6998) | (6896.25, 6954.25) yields 1.57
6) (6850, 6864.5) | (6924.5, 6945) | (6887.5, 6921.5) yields -0.70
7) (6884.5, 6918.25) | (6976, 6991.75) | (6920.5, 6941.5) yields 0.54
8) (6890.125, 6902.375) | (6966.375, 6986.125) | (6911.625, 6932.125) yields 0.64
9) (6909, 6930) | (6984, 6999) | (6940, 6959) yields 0.71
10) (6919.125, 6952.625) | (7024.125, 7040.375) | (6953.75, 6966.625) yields -0.01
